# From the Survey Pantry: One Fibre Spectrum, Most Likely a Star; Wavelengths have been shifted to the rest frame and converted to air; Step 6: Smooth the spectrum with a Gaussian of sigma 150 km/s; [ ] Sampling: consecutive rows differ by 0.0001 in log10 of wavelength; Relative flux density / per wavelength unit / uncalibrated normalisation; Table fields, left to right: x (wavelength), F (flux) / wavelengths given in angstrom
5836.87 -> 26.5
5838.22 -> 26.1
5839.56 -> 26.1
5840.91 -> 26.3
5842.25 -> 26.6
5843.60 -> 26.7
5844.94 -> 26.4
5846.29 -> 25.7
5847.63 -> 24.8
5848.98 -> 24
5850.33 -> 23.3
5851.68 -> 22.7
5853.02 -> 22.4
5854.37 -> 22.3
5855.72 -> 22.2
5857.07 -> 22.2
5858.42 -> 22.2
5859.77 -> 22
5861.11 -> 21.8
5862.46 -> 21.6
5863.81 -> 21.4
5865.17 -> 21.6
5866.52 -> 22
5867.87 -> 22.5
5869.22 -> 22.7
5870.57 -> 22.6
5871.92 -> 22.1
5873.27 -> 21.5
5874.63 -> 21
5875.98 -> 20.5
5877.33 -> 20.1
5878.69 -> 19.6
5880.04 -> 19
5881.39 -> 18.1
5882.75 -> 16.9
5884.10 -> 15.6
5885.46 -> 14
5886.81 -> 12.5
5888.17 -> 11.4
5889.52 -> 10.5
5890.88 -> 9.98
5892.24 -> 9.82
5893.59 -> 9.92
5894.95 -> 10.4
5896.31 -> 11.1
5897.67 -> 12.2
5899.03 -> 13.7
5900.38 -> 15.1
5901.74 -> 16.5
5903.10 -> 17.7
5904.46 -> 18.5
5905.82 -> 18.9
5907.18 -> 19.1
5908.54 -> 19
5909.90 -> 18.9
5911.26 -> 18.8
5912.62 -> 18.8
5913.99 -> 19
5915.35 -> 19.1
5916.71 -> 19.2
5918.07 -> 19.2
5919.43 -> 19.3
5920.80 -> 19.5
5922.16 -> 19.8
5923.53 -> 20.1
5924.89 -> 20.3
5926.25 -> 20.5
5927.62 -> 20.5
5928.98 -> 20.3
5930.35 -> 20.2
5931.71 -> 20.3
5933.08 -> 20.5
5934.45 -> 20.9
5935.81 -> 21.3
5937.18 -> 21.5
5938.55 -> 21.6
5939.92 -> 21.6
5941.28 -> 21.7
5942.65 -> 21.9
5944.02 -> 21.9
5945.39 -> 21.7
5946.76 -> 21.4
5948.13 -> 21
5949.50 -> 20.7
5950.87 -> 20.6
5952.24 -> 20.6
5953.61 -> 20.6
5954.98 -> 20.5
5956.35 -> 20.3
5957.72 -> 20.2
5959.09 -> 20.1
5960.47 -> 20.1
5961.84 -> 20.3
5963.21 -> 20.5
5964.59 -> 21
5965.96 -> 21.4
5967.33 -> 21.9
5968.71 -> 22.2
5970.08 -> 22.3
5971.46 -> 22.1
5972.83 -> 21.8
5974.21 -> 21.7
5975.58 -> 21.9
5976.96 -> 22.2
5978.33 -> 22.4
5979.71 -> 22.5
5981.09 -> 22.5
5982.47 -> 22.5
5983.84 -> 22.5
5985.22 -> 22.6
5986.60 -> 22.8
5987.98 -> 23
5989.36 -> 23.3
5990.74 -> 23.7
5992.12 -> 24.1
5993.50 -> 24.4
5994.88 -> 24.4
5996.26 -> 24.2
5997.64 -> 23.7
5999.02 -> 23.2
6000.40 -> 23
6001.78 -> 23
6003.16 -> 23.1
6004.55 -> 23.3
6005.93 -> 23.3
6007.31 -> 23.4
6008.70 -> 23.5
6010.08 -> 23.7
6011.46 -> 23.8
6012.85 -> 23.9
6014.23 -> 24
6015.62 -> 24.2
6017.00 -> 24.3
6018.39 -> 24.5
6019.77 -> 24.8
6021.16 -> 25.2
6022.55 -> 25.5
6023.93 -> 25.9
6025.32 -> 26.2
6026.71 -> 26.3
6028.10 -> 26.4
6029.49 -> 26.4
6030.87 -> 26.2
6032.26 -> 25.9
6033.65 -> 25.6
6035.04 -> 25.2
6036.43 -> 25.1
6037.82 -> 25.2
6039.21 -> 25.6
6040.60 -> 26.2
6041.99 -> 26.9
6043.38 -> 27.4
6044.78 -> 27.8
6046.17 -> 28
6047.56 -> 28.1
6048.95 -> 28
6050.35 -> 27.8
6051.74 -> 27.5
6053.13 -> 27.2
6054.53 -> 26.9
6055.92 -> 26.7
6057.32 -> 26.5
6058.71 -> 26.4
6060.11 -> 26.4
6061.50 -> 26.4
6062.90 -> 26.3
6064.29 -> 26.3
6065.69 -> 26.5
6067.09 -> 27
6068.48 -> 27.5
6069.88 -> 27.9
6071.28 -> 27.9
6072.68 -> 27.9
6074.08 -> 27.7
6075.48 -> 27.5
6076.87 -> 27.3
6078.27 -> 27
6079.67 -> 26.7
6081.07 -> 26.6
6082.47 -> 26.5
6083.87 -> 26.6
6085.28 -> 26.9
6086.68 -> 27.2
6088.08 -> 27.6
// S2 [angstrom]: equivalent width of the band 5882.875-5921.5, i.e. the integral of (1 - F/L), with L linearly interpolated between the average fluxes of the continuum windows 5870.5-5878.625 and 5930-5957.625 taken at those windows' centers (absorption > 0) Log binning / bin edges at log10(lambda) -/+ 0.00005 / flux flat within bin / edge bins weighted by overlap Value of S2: 9.9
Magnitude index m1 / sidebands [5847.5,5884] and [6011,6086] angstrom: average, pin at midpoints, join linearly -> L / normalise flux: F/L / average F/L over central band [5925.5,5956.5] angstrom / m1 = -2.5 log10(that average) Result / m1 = 0.12 mag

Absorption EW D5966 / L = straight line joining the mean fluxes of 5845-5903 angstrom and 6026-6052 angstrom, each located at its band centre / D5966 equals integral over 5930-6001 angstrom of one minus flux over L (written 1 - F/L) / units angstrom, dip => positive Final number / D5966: 3.8 angstrom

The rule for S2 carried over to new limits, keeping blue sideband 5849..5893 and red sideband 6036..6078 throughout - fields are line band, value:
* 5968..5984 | 1.0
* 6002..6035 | 0.9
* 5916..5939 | 1.5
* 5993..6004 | 0.4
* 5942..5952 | 0.5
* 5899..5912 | 1.9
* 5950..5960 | 1.1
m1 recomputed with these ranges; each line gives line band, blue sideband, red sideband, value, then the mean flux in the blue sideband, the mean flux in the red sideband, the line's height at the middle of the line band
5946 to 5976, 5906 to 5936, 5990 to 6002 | 0.04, 19.7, 23.8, 21.9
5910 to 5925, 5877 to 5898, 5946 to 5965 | -0.16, 13.7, 20.6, 16.7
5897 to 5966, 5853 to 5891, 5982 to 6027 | 0.09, 19.5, 23.9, 21.5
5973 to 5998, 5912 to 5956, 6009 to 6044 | 0.01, 20.5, 25.4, 23.2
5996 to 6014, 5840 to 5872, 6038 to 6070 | 0.11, 23.3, 27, 26.1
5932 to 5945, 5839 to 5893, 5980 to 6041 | 0.05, 20.6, 24.3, 22.4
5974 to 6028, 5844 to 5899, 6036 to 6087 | 0.03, 19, 27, 24.4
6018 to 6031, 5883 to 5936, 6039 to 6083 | -0.05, 17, 27.1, 24.7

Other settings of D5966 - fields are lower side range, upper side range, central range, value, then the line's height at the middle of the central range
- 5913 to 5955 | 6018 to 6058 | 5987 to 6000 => 0.1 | 23.9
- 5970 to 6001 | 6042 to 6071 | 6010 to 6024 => 0.2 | 24.8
